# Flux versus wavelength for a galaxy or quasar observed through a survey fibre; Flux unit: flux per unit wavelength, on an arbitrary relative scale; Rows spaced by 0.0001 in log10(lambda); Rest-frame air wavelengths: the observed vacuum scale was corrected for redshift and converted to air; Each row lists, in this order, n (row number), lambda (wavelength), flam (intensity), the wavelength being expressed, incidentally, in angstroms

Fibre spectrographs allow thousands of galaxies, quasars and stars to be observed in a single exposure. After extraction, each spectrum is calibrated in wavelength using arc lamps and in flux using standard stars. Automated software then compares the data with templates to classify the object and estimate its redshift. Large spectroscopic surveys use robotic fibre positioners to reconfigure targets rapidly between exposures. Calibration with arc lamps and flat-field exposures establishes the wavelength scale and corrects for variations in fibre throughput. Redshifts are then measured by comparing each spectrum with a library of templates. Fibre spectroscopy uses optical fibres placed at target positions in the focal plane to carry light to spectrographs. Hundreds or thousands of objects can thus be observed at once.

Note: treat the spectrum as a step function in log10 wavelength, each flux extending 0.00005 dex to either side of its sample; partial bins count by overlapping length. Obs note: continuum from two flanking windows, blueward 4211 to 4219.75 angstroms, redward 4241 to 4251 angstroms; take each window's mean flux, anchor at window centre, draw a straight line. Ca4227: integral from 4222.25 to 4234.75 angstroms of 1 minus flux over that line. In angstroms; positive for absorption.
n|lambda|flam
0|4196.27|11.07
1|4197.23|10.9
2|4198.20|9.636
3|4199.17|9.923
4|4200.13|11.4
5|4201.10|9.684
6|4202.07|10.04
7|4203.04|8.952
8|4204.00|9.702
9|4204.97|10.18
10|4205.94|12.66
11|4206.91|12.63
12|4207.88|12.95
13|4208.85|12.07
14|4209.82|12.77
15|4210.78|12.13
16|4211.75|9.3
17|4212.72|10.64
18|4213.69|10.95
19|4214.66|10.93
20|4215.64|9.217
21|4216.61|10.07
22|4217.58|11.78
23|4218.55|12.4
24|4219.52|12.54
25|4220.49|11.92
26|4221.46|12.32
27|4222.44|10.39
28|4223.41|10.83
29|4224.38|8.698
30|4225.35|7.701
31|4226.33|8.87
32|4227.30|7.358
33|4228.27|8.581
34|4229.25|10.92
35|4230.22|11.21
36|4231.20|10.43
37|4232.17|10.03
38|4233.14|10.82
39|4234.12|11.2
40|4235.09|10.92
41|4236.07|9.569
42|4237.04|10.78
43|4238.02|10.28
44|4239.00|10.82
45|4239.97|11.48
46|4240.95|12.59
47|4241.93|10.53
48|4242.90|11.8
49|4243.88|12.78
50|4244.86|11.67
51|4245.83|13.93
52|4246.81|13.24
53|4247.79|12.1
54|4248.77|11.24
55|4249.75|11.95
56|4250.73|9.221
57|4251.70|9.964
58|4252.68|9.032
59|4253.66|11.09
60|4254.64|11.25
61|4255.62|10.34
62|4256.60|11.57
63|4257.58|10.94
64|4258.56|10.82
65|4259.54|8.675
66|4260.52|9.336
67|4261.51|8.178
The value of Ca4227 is 1.7 angstroms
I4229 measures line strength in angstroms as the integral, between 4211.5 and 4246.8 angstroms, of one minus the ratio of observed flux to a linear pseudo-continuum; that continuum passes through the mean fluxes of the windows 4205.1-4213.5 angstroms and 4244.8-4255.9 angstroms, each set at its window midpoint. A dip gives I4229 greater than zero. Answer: 2.3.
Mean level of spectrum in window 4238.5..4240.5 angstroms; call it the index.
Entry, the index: 11.2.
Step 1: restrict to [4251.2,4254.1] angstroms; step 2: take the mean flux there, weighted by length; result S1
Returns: 10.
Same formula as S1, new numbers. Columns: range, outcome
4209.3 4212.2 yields 11.5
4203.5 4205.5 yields 10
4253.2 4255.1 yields 11.2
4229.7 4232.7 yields 10.6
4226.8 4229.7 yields 8.93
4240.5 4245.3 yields 11.9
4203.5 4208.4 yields 11.6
